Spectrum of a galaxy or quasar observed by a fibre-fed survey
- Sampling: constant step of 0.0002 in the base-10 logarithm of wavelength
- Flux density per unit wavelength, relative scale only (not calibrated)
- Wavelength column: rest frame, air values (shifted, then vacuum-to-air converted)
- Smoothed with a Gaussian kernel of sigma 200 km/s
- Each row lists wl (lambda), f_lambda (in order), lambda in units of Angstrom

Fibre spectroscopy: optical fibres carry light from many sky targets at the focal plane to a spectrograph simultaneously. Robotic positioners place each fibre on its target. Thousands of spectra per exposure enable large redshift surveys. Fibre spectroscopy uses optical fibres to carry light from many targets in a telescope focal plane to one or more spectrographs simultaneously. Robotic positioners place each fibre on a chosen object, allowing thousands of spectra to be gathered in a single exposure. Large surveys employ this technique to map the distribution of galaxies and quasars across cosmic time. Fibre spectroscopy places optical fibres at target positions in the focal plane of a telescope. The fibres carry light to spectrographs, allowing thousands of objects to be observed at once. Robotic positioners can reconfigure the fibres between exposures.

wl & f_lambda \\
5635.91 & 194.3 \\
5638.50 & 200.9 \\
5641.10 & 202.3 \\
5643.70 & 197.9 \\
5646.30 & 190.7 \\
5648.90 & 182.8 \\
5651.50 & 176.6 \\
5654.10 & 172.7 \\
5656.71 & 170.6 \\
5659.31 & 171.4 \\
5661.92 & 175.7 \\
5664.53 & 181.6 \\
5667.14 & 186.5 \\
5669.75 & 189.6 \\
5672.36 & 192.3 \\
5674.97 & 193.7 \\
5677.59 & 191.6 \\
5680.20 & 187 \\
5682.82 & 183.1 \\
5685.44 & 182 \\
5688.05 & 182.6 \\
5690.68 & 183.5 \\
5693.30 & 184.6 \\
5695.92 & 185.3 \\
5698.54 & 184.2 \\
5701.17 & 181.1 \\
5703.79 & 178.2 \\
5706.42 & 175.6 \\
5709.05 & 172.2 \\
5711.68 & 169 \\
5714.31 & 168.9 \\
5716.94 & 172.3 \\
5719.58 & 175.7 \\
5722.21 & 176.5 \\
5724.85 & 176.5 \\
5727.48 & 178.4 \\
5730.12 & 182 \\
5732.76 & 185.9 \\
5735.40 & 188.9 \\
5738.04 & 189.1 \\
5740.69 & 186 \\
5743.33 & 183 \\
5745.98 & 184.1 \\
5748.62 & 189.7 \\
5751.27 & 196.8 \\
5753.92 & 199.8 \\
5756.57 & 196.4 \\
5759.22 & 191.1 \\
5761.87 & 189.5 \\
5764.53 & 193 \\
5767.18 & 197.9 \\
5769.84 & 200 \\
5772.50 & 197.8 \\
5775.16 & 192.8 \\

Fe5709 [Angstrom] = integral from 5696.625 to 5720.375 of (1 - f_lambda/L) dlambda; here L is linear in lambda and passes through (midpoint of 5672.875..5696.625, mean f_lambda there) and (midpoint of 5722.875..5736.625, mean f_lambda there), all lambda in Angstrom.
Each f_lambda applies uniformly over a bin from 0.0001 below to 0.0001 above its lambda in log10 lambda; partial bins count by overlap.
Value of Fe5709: 1.1 Angstrom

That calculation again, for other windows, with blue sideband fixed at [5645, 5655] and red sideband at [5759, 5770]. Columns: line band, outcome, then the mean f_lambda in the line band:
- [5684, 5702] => 0.2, 183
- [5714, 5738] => 1.3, 179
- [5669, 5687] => -0.4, 188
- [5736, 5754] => 0.3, 189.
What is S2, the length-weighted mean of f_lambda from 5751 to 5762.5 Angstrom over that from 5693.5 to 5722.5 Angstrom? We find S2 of 1.1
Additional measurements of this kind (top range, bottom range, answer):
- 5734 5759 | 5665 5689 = 1.02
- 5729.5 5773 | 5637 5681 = 1.03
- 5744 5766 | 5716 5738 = 1.07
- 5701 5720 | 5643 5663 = 0.97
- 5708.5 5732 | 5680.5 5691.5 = 0.96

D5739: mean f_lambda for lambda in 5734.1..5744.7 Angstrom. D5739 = 187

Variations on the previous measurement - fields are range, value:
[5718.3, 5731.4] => 178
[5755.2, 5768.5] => 194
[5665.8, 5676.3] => 190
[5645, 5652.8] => 183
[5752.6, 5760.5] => 196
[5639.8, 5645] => 200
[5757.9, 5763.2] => 190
